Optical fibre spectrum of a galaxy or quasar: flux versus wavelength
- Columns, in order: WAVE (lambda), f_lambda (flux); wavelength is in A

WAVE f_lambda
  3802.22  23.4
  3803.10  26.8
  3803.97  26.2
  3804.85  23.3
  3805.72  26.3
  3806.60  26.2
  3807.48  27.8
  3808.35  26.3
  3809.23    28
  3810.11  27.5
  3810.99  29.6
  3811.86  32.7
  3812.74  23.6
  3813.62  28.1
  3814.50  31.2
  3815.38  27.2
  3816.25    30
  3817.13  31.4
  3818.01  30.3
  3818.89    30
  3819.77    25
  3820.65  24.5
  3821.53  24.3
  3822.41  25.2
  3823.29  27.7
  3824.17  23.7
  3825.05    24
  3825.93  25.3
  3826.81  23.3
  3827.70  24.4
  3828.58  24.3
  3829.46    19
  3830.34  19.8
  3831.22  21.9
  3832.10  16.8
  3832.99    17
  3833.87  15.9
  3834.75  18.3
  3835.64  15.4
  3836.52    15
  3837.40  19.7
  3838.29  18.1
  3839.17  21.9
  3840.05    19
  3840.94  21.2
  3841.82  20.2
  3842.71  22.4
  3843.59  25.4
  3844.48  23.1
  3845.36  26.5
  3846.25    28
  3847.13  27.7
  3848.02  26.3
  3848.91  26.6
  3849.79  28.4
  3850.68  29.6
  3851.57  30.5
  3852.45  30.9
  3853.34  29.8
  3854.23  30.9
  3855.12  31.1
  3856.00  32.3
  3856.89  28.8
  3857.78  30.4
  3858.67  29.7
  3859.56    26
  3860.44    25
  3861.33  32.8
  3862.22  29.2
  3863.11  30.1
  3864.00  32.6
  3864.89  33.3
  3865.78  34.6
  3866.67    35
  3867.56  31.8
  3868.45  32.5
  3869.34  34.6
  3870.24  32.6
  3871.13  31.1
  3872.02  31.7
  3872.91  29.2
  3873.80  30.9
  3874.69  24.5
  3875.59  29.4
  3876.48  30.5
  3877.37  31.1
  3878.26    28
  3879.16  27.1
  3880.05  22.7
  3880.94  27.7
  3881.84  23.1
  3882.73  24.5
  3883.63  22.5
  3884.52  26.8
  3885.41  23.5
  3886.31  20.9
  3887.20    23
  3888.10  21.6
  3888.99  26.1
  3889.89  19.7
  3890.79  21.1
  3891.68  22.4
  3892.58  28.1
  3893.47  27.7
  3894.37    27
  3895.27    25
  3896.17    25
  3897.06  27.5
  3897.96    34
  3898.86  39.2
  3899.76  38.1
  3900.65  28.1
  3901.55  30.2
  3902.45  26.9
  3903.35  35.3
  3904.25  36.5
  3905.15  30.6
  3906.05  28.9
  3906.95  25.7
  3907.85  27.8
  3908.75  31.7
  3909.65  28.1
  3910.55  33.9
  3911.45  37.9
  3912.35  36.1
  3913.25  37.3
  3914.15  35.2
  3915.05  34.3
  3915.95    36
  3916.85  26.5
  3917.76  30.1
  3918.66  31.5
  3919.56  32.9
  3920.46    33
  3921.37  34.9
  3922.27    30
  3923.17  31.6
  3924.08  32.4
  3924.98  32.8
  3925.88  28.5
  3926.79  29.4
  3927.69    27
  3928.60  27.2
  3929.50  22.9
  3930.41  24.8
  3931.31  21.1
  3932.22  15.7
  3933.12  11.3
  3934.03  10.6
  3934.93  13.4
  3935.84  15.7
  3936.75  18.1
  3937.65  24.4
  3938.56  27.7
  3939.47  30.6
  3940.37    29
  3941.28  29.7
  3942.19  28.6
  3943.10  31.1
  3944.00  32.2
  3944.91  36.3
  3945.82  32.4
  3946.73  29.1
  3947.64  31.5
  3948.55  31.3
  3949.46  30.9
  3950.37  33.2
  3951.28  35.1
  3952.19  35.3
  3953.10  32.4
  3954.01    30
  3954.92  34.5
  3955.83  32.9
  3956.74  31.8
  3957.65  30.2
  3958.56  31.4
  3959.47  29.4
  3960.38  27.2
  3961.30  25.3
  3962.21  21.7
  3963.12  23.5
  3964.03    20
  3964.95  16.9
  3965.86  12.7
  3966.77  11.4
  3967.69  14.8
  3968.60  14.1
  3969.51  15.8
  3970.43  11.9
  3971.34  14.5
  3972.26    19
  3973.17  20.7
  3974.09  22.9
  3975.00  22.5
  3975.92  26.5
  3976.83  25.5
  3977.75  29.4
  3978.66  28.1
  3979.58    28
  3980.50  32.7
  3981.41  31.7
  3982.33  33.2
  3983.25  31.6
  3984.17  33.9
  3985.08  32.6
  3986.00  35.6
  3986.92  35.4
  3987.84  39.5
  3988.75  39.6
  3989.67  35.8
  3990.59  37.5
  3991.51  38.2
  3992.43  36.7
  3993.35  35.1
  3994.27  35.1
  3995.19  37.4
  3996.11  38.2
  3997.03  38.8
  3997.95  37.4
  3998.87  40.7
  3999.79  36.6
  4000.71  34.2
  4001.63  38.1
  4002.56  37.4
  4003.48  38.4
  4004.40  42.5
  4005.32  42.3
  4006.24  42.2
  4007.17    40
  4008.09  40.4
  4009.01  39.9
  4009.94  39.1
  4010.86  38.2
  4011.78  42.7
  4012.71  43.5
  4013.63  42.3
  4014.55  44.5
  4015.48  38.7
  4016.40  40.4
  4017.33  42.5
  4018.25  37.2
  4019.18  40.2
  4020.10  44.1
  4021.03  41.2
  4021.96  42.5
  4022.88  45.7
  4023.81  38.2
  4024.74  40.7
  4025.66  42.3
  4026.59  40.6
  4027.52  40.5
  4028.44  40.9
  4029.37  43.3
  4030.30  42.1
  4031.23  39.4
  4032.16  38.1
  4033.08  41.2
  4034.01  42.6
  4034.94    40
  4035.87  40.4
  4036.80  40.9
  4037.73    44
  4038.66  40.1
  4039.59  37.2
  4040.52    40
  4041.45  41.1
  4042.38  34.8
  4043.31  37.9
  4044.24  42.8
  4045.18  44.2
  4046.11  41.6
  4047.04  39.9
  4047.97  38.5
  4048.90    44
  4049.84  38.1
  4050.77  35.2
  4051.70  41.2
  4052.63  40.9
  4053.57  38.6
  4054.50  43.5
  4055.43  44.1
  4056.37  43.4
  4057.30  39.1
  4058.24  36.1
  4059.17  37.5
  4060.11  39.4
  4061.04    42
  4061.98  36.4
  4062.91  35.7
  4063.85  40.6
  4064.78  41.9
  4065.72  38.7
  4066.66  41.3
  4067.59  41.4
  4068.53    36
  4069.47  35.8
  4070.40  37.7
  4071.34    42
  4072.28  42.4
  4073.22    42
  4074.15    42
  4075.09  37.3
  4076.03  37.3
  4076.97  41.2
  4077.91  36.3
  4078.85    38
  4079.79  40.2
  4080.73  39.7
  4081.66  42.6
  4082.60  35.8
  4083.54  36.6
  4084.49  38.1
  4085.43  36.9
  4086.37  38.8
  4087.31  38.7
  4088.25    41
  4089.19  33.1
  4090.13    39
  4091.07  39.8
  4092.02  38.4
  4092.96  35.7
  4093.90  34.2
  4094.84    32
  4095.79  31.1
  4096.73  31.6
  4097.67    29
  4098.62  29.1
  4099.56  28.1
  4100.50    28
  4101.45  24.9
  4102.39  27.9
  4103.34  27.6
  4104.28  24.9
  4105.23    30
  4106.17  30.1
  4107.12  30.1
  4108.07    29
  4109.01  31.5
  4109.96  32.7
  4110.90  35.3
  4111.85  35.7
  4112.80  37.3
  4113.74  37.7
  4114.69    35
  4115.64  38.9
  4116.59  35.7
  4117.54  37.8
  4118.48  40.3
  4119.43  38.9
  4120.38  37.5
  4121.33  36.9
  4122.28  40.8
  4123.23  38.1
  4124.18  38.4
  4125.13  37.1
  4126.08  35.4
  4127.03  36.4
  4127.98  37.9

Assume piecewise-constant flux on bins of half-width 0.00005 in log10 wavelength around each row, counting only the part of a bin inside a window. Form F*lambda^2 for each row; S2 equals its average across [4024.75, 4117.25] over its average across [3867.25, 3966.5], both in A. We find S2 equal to 1.44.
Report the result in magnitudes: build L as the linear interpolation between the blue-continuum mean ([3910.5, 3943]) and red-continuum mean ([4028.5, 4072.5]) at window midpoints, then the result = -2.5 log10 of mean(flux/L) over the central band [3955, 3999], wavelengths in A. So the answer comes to 0.16 mag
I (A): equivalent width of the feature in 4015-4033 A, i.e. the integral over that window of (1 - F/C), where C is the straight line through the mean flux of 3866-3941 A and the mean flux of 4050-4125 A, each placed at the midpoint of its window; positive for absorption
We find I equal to -3.9 A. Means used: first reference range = 28.1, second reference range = 36.6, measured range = 41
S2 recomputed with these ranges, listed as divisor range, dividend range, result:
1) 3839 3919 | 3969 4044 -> 1.36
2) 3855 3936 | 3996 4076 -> 1.51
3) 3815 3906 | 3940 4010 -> 1.22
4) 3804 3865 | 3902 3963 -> 1.19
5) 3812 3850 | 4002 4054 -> 1.90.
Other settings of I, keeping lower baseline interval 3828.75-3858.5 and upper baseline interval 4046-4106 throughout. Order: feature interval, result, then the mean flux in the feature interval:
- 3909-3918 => -1.8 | 33.6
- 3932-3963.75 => 2.5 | 27.6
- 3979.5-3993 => -1.2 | 35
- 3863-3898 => -2.3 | 27.7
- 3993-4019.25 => -5.0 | 39.5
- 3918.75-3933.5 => 0.6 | 27.4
